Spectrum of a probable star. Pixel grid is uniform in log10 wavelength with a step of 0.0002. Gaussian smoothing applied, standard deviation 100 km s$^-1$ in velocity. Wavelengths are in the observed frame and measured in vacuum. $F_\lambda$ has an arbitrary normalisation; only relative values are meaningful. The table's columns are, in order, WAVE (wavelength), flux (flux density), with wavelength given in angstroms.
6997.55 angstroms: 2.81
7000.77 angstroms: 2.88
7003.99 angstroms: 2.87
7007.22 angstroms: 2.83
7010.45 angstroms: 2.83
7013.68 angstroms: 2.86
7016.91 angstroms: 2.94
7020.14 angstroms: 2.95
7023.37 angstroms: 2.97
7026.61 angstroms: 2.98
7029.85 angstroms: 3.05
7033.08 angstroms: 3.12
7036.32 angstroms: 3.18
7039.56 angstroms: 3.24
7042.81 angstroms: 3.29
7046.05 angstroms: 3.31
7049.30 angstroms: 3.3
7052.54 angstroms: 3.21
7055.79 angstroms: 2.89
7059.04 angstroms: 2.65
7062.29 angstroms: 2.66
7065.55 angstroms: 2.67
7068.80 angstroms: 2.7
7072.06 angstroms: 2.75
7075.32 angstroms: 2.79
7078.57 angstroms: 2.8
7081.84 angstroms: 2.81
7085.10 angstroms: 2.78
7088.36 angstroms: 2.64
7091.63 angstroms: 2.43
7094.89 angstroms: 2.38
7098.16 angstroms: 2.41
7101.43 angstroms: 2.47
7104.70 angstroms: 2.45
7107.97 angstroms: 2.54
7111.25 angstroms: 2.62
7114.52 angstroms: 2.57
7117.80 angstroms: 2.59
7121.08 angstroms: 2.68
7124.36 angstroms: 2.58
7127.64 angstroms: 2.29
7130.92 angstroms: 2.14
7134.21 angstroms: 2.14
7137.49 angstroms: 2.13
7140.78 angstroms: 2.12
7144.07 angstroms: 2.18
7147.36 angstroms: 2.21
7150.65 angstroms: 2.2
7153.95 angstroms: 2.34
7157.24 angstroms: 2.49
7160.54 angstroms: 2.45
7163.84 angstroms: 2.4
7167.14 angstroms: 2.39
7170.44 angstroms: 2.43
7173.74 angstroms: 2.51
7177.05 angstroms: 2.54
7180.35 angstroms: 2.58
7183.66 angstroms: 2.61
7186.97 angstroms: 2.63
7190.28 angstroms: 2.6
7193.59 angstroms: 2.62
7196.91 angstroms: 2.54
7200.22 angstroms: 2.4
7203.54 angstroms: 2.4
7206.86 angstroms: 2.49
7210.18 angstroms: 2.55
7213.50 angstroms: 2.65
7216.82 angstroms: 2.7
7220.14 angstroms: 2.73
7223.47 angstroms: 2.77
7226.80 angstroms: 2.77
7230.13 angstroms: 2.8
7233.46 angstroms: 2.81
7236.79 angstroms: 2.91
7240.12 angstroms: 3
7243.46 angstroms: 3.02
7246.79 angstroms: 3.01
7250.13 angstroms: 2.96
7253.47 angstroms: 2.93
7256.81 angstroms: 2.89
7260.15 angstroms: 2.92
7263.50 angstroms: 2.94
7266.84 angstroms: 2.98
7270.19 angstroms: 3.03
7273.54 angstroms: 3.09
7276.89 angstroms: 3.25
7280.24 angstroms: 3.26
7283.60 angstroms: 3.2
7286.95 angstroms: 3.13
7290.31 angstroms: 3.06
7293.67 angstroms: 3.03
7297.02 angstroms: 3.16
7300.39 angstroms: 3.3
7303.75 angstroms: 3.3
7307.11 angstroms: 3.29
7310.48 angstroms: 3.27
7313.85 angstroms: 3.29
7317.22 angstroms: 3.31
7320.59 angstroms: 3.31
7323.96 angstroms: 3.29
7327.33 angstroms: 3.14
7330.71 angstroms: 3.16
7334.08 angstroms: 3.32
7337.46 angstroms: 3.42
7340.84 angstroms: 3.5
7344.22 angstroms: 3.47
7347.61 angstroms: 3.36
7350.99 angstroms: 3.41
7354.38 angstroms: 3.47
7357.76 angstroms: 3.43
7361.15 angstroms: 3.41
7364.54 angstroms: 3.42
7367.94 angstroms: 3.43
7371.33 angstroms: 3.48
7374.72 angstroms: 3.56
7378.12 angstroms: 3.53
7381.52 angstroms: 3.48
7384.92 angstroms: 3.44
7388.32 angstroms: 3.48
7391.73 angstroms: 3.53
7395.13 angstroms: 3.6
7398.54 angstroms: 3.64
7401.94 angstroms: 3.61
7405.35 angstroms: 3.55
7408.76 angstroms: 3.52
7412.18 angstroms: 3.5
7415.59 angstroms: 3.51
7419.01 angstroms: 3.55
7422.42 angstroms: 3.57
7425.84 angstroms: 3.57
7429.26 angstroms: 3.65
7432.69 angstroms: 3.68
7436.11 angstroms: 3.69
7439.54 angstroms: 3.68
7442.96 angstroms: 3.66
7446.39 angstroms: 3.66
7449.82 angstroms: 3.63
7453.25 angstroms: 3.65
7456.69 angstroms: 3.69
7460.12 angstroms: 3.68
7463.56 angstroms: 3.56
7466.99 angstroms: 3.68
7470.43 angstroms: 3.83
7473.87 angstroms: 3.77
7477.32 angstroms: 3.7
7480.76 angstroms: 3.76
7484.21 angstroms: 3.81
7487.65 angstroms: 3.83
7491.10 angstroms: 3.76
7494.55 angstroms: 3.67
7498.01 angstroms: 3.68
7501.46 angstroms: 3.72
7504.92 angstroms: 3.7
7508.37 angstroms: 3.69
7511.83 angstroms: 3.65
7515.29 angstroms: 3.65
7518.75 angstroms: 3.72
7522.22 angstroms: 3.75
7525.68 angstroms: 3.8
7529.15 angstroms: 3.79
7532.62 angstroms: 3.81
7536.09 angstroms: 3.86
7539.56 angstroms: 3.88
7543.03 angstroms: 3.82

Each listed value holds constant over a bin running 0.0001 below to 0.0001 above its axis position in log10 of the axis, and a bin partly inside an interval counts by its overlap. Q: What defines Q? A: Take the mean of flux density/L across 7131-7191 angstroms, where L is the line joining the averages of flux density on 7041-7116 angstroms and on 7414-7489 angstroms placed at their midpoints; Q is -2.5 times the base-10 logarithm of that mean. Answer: 0.24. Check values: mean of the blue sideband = 2.75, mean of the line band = 2.38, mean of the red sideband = 3.67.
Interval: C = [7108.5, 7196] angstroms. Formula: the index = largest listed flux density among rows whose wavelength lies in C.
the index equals 2.68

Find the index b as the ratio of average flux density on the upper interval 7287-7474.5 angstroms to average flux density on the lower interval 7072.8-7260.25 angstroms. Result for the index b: 1.35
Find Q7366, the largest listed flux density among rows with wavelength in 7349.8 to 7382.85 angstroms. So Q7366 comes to 3.56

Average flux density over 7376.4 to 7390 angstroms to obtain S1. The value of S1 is 3.48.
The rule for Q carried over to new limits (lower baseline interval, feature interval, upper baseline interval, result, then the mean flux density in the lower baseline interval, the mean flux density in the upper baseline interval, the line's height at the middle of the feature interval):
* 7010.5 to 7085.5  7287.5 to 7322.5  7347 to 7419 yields 0.047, 2.95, 3.5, 3.37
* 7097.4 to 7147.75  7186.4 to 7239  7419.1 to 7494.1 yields 0.035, 2.39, 3.69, 2.74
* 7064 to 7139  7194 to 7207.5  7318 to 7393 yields 0.166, 2.54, 3.41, 2.88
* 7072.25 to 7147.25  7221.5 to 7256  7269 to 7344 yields 0.030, 2.48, 3.24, 2.98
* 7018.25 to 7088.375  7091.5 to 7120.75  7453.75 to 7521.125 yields 0.210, 2.95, 3.71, 3.04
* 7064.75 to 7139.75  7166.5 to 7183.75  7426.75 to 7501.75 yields 0.107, 2.53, 3.7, 2.77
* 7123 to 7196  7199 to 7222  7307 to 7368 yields 0.043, 2.39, 3.35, 2.67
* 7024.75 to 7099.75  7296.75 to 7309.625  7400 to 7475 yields 0.028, 2.87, 3.63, 3.36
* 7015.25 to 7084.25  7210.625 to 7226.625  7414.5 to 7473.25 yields 0.201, 2.96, 3.65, 3.26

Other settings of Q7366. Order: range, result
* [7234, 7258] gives 3.02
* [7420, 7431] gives 3.65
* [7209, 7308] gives 3.3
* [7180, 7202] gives 2.63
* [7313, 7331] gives 3.31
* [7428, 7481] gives 3.83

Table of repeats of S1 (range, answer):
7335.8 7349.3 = 3.44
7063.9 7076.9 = 2.73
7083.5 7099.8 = 2.53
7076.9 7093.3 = 2.69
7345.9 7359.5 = 3.42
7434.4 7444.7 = 3.68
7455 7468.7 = 3.65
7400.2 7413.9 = 3.55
